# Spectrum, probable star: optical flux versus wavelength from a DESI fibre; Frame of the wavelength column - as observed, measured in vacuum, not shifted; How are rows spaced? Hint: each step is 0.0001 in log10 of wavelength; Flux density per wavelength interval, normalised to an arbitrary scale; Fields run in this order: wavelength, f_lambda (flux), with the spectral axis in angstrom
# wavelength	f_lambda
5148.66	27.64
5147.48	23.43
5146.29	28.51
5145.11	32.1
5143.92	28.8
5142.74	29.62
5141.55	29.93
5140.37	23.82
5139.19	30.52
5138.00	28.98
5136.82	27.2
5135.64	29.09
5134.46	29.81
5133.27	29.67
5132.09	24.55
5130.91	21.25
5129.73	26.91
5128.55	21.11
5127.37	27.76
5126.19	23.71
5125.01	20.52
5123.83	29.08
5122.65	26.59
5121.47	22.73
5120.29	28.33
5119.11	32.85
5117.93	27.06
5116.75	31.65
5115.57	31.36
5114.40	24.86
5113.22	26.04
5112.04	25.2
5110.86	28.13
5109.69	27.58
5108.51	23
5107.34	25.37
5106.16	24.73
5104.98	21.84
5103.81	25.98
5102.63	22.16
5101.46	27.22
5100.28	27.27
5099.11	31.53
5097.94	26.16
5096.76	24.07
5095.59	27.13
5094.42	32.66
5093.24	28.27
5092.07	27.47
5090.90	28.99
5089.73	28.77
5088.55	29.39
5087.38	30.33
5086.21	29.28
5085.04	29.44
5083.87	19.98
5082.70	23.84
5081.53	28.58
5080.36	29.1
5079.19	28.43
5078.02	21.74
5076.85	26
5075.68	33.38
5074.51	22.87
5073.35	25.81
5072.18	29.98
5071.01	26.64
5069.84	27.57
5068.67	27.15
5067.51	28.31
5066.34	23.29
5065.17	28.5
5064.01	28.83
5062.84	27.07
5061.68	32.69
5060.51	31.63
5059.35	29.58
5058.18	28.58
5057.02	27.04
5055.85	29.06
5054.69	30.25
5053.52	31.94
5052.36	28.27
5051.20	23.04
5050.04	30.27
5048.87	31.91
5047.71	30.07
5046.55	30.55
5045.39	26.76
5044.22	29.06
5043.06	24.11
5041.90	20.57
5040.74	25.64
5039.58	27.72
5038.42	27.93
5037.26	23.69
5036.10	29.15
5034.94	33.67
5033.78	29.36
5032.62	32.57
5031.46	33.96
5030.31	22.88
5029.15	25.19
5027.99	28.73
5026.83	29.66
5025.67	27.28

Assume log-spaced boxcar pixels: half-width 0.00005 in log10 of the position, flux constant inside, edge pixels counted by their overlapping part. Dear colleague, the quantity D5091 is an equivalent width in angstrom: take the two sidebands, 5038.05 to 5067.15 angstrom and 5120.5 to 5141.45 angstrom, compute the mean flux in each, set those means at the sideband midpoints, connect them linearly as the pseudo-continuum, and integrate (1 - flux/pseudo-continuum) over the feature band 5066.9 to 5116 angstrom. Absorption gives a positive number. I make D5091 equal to 0.4 angstrom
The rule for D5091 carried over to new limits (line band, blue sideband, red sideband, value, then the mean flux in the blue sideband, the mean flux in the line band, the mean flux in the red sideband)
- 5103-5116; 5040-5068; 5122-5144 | 0.7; 28.2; 25.7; 26.7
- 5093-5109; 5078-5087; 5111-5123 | 0.6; 26.7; 26.2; 27.7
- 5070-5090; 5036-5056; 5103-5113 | -0.7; 27.7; 27.2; 25.2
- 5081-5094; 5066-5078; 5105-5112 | -0.7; 26.9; 27.7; 25.4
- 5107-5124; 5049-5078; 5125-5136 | -0.7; 28.2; 27.3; 25.6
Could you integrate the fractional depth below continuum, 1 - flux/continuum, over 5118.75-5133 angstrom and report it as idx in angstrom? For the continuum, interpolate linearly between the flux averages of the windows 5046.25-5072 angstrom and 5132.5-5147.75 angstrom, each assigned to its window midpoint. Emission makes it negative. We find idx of 1.6 angstrom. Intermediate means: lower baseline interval 28.7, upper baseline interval 28.6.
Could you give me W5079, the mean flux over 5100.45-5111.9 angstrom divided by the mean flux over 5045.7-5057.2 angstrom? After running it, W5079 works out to 0.86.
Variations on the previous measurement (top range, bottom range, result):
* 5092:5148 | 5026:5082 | 0.96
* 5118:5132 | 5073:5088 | 0.95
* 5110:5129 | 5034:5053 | 0.97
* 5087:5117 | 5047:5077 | 0.95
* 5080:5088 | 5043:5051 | 0.94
